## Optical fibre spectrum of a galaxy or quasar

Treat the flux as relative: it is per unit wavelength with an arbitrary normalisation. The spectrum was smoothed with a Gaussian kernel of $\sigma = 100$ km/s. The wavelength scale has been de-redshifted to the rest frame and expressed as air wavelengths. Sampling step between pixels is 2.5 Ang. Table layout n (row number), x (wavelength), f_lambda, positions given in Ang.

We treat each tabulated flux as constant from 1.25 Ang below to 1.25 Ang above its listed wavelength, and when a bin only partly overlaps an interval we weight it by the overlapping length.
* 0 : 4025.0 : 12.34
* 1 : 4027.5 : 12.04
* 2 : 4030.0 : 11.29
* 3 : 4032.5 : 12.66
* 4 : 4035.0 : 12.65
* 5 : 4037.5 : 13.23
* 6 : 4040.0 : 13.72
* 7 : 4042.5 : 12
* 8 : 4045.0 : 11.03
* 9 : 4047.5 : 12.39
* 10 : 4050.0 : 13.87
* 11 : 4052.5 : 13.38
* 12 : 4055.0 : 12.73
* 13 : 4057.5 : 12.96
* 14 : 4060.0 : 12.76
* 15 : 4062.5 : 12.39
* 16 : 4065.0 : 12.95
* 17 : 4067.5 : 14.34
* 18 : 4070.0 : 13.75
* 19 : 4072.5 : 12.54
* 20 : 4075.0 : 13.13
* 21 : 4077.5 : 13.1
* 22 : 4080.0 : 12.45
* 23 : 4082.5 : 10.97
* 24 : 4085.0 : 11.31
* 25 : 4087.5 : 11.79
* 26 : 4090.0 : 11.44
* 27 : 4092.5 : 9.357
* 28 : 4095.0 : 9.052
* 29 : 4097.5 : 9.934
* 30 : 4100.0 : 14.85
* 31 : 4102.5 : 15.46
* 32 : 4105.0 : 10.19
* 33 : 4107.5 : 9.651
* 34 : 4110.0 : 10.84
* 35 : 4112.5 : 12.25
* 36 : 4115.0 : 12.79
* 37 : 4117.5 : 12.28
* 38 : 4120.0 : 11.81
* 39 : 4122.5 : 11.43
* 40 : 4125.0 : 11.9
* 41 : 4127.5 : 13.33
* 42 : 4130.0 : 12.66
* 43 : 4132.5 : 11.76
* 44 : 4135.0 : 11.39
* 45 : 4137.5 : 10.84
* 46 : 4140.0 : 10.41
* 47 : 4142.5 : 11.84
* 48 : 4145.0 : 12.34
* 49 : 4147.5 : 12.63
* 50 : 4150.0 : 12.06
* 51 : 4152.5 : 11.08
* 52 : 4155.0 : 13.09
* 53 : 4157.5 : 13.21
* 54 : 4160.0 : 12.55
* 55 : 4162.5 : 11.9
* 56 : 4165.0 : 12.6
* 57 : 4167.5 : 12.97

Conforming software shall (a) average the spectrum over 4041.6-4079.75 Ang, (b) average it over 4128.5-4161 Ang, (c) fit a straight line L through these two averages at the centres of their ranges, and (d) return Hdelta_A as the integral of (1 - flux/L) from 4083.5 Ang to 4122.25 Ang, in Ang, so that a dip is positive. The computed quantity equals 2.8 Ang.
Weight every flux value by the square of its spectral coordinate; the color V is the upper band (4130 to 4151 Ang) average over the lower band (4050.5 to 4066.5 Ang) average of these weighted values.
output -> 0.94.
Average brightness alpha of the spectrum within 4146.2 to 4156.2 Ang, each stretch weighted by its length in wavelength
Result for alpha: 12.2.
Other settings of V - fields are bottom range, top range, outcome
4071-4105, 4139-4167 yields 1.06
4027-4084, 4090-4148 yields 0.95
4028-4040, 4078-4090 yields 0.95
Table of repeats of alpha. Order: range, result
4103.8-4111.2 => 10.2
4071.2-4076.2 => 12.8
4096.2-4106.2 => 12.6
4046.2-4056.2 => 13.1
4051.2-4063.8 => 12.8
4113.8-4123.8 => 12.1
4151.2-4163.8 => 12.4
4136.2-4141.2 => 10.6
